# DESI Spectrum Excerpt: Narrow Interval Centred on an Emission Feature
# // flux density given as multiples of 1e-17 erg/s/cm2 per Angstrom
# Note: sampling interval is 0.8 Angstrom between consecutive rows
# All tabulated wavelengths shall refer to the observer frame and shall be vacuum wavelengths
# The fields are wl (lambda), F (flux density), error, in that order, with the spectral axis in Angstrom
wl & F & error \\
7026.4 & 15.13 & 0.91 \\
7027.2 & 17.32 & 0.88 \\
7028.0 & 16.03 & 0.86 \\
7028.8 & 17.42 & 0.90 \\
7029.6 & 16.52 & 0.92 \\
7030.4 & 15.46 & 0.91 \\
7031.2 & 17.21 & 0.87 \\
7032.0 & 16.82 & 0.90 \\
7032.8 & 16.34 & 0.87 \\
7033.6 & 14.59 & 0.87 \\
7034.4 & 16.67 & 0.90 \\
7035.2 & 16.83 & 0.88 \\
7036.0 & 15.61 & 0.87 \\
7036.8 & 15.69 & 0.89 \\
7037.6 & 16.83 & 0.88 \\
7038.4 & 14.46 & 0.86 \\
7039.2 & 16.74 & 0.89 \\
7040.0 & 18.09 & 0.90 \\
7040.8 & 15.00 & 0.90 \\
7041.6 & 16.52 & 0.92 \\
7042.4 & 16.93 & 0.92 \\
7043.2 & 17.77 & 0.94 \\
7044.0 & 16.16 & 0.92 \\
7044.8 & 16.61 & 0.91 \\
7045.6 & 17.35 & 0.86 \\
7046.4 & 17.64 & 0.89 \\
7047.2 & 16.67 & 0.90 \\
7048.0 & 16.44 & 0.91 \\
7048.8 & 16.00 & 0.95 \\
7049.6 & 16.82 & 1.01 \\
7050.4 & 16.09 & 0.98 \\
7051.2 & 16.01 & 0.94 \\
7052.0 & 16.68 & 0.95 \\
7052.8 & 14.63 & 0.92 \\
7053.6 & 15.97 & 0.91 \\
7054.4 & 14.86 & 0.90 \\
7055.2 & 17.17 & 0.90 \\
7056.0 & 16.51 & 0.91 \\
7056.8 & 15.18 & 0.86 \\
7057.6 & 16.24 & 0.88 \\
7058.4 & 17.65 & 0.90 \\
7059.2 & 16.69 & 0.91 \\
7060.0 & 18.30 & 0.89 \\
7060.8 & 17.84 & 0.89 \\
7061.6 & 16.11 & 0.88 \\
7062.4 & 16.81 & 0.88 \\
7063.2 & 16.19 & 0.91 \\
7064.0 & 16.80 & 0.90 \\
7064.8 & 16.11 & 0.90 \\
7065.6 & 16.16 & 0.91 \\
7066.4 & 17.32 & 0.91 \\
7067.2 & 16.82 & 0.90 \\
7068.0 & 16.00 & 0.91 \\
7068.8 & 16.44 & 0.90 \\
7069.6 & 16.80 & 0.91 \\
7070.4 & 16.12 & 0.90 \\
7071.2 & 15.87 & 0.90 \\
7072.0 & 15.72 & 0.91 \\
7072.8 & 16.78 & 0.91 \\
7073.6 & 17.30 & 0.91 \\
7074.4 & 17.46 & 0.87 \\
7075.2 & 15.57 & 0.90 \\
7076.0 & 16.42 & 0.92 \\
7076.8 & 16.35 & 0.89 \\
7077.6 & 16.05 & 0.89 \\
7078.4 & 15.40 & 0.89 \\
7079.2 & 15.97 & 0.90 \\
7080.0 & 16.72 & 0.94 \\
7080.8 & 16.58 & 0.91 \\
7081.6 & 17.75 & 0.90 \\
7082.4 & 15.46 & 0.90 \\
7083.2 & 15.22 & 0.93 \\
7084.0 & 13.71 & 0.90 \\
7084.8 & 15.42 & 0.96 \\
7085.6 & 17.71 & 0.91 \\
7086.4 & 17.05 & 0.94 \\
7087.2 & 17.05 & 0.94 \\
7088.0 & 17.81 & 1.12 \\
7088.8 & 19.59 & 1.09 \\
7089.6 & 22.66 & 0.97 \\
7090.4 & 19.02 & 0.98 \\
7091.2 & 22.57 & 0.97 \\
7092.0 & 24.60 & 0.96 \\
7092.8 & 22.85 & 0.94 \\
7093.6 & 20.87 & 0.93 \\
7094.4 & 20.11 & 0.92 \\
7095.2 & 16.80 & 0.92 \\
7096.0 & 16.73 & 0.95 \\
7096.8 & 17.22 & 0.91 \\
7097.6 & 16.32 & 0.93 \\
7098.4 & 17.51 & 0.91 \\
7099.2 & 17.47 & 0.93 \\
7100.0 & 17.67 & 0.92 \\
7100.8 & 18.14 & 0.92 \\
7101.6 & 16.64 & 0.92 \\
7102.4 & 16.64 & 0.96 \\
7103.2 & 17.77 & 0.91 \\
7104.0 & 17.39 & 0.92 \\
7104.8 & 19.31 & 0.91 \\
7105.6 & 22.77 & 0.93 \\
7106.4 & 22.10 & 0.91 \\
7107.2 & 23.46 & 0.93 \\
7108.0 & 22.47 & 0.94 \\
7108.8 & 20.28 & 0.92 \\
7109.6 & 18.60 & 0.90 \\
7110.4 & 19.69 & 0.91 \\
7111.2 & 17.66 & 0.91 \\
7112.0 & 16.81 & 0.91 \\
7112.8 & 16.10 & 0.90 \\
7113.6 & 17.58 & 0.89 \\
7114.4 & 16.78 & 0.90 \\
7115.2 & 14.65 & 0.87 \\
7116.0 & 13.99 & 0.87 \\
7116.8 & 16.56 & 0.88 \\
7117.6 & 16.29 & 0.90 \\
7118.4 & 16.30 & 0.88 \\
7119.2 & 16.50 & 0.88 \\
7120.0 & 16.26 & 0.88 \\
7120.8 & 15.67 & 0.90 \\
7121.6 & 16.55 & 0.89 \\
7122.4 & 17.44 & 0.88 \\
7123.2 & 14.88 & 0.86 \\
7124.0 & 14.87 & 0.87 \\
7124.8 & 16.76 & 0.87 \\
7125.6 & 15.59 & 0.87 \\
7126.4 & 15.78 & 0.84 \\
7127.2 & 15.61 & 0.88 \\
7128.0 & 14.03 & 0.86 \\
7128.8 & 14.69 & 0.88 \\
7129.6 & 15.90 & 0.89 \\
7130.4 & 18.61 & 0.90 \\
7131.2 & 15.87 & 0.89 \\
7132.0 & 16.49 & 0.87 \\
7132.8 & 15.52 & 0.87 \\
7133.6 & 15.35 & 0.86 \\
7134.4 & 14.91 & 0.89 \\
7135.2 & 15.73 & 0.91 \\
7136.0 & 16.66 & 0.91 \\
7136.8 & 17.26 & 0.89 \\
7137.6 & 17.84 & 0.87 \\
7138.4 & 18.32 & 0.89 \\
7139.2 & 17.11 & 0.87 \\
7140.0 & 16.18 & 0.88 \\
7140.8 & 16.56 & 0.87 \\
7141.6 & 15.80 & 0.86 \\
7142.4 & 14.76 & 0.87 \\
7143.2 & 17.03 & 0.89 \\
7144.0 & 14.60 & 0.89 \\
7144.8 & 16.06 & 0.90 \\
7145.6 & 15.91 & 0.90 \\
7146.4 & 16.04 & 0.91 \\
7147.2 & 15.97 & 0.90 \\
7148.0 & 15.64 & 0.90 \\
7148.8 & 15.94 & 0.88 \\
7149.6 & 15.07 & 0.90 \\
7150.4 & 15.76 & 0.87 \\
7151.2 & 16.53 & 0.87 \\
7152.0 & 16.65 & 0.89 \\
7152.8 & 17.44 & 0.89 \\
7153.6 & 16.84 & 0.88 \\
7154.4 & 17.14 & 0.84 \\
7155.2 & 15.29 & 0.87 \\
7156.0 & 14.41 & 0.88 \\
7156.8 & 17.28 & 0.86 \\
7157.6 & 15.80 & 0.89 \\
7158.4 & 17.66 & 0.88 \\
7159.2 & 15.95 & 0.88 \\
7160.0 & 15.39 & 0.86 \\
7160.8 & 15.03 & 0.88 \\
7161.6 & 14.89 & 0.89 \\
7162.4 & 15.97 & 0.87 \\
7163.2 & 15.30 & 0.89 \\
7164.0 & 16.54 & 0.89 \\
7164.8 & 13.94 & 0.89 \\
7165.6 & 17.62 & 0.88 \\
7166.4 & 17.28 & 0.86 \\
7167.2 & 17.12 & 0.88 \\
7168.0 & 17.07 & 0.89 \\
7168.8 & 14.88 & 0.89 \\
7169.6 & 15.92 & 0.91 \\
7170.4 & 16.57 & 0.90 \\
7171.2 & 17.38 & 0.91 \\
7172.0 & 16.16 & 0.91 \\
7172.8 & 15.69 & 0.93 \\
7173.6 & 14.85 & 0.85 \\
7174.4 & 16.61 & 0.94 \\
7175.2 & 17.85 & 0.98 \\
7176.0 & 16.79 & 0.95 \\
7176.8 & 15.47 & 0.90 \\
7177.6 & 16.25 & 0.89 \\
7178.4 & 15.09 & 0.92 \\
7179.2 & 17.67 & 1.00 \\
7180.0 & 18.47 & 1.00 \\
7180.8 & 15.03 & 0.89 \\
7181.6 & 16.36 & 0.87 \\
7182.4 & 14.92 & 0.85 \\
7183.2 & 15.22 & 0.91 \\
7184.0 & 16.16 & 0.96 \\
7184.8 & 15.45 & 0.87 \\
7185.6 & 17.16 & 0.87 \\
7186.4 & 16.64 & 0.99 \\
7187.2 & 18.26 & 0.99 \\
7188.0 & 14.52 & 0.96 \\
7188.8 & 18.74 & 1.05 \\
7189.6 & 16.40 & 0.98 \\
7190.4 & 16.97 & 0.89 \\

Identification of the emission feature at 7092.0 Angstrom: [S II] 6716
